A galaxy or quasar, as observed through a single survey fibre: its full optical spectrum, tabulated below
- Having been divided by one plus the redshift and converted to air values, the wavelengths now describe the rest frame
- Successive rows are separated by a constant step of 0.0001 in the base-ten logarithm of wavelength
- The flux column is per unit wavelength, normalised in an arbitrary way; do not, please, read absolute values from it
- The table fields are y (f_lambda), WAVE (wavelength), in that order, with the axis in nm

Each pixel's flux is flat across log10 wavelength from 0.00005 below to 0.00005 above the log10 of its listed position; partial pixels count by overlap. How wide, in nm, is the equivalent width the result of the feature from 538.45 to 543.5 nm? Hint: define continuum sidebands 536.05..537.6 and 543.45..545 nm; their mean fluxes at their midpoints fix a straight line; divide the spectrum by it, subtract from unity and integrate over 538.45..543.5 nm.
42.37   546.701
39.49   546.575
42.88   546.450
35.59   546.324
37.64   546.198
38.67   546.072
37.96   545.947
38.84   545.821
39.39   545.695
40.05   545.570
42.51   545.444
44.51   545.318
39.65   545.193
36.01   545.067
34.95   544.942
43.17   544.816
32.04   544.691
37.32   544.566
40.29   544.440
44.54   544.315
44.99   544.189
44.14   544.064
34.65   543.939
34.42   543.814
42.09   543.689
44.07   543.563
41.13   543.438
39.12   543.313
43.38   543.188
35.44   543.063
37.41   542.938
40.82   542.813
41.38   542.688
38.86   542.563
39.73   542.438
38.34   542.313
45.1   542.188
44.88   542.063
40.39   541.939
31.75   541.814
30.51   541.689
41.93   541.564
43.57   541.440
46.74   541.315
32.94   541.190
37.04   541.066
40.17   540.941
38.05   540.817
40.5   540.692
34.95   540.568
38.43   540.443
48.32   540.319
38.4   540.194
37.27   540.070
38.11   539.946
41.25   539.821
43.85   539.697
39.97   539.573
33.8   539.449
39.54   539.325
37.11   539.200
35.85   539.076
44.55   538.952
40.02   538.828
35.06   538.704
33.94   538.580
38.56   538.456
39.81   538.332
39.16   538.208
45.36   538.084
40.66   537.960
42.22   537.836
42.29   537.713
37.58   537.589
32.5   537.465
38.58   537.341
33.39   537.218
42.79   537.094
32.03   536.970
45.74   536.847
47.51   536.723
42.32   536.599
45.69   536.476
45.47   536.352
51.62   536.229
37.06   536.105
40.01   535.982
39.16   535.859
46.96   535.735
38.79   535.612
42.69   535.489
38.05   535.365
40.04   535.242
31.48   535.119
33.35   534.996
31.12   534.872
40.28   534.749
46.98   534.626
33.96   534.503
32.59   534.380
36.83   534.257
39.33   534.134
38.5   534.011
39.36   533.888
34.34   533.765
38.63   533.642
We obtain 0.14 nm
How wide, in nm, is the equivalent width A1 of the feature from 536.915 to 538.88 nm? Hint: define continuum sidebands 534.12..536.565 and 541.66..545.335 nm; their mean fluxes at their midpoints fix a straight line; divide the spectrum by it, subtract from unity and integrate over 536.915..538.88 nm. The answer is 0.06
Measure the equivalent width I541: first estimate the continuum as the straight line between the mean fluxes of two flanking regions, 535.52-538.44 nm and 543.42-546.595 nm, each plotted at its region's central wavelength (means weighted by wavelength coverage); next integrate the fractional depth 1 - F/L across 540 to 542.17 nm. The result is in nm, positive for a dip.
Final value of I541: 0.06 nm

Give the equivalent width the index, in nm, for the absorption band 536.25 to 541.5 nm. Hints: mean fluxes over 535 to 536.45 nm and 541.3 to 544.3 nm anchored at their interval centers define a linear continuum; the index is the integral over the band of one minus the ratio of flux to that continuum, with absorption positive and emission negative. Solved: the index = 0.09 nm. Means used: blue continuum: 40.9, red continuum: 40.2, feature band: 39.9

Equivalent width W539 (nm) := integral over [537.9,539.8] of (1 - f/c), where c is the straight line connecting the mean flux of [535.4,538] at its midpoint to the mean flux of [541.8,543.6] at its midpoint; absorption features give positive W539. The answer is 0.077 nm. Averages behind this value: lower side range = 41.2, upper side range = 40.3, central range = 39.2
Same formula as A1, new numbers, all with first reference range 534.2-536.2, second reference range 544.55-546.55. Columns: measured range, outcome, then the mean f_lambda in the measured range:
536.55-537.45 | -0.03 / 39.9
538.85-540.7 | -0.04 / 39.4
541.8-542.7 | -0.04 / 40.4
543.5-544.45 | -0.06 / 41.2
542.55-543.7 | -0.05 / 40.3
